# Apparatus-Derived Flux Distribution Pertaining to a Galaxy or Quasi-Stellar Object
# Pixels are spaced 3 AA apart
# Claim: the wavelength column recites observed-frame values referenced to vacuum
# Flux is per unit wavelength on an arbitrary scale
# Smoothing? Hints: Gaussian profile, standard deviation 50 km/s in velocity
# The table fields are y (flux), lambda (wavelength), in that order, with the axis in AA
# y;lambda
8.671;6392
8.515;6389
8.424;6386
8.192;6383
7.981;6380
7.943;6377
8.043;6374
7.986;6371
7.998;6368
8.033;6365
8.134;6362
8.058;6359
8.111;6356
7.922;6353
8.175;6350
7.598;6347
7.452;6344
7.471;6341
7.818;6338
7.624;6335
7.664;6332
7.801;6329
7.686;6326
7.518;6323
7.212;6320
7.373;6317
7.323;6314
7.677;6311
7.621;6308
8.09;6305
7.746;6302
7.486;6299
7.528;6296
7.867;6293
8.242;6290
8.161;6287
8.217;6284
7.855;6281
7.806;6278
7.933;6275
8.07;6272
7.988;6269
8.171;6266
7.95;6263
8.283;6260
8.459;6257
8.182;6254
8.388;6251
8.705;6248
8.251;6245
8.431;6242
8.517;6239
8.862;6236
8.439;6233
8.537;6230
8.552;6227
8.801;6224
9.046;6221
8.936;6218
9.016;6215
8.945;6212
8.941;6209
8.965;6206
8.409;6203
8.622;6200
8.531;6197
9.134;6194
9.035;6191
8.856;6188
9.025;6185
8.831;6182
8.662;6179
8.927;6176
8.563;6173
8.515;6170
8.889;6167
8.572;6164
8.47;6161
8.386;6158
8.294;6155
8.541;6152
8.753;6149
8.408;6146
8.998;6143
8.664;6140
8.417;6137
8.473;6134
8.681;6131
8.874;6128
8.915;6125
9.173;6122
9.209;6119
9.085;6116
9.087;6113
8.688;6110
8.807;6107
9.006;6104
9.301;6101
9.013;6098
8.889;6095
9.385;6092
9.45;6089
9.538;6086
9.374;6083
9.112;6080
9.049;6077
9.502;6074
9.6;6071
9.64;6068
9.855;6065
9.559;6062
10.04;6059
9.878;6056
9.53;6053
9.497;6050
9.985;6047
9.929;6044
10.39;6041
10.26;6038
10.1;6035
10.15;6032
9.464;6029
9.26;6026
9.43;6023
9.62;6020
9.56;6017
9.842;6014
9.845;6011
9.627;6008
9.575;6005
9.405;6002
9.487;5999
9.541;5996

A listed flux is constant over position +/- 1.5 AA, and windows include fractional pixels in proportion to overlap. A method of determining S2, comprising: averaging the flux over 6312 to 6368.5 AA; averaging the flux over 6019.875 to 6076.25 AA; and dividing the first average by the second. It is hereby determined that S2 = 0.79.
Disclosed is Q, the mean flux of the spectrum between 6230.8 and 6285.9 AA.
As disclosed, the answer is 8.25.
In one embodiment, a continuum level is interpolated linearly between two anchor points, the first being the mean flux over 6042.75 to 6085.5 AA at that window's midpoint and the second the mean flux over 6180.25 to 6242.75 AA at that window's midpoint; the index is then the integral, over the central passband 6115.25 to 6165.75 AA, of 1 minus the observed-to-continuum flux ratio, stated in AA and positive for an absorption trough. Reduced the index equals 2.7 AA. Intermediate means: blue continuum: 9.61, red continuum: 8.79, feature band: 8.7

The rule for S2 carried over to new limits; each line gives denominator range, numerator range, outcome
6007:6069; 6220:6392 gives 0.82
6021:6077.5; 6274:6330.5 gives 0.79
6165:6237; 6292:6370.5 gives 0.88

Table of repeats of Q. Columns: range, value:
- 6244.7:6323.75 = 7.93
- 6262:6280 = 7.98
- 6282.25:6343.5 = 7.7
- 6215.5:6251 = 8.64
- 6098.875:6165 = 8.77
